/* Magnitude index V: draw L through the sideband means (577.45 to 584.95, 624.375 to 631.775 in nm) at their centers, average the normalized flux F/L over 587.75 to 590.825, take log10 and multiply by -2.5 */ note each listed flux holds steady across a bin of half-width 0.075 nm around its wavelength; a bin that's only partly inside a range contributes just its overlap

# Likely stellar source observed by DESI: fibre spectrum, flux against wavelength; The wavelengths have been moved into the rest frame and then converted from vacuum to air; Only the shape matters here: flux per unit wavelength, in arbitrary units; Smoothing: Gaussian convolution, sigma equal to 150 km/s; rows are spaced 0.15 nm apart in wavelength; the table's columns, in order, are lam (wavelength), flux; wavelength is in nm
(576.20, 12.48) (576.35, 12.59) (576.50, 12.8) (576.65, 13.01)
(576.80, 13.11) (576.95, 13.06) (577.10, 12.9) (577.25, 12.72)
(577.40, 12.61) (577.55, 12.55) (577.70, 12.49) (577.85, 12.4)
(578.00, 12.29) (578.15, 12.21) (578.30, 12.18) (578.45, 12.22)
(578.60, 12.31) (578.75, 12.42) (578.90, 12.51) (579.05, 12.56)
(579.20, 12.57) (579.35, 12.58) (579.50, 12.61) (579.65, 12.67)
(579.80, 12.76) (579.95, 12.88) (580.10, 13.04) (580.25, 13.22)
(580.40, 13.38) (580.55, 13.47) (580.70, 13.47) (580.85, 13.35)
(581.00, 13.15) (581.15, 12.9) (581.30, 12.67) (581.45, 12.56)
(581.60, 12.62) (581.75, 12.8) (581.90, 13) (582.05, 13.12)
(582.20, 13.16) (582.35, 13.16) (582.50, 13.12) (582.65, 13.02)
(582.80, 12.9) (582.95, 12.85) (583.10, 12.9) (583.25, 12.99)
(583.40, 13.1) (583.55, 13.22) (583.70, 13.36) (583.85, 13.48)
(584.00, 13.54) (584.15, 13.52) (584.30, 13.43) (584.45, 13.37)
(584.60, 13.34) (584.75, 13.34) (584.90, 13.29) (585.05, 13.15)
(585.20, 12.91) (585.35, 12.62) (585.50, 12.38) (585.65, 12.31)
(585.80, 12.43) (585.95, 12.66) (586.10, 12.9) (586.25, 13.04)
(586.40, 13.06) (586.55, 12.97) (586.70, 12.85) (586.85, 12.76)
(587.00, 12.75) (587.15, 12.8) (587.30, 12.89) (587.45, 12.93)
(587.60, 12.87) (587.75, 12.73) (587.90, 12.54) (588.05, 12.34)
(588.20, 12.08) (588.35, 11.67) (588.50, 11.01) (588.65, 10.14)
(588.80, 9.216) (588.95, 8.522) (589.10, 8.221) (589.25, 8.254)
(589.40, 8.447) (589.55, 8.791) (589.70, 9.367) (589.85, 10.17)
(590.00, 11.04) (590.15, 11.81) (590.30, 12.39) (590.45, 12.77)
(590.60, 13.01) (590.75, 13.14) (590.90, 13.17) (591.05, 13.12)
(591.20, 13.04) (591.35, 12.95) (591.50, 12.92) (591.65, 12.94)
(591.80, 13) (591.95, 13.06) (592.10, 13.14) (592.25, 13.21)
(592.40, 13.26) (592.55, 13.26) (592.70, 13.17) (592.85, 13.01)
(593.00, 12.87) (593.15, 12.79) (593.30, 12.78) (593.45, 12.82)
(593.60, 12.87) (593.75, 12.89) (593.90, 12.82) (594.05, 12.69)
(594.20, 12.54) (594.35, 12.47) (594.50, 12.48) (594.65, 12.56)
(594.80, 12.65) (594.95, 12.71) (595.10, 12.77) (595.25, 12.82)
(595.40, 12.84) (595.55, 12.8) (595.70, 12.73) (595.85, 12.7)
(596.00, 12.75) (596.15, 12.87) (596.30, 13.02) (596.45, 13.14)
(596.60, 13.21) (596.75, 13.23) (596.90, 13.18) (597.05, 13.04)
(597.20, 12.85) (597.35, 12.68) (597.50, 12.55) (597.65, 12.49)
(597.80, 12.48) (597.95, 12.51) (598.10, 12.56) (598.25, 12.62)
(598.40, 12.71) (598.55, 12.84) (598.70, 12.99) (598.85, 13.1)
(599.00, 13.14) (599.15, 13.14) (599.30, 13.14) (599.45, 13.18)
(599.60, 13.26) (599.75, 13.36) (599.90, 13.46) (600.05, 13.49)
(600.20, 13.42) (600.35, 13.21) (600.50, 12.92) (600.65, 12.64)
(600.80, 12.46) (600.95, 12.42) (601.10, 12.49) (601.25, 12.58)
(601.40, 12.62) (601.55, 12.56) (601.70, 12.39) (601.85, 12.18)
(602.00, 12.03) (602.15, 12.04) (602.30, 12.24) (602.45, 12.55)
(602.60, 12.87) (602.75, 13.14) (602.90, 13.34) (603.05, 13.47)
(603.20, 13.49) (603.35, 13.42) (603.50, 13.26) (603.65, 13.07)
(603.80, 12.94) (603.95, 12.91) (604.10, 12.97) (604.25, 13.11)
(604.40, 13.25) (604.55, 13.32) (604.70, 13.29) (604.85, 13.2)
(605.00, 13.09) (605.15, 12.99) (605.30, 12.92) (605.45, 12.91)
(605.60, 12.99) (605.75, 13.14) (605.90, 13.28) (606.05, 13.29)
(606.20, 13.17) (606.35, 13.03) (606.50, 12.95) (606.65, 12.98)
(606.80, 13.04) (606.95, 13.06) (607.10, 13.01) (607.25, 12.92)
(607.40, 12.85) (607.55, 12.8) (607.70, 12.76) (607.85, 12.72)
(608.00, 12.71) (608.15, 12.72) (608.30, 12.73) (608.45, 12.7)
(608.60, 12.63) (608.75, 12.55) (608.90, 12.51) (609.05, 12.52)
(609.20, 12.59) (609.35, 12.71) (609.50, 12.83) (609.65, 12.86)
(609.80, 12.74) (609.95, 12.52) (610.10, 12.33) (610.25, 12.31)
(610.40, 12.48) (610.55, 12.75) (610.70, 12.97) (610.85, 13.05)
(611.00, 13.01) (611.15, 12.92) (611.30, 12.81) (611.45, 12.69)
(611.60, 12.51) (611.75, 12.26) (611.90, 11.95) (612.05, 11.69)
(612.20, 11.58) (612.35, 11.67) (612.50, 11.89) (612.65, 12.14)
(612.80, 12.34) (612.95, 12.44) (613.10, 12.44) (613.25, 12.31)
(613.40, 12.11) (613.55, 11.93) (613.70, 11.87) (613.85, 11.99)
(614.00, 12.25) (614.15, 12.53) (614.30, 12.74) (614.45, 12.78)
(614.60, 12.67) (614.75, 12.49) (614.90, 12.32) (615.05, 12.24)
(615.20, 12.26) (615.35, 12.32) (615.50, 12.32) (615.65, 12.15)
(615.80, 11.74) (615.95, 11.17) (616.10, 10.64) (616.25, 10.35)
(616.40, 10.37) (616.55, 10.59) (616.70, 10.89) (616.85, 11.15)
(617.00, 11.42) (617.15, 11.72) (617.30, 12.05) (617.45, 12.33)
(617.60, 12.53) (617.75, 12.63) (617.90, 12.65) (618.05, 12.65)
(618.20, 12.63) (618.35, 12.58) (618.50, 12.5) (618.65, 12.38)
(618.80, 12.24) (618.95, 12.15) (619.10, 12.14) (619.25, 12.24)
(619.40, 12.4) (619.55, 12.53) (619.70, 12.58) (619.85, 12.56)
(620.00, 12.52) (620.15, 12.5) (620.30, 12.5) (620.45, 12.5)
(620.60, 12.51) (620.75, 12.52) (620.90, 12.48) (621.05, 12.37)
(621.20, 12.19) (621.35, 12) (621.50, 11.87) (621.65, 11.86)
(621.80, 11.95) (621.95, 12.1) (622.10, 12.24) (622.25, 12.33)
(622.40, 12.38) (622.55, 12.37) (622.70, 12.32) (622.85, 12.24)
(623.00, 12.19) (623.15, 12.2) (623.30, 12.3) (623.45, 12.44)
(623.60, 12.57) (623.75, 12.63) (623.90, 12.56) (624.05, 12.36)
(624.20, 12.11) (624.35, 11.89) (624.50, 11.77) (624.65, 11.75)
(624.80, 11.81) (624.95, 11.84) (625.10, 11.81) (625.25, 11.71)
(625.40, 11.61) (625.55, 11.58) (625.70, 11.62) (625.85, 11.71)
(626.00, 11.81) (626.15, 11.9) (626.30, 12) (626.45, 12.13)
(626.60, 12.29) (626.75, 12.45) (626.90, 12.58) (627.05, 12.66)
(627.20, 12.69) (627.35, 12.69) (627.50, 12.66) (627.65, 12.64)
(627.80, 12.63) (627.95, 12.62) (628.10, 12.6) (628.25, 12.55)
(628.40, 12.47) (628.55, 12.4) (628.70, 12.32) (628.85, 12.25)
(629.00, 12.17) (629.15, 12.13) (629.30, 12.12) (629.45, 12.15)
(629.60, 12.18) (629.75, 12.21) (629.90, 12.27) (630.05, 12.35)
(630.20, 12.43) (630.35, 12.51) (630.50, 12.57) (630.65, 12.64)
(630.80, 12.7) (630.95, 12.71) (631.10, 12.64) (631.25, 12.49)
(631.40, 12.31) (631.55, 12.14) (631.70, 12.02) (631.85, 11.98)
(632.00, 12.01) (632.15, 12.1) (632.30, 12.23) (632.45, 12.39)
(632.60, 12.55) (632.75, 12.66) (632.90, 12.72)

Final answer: 0.19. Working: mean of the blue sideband 12.9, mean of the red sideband 12.2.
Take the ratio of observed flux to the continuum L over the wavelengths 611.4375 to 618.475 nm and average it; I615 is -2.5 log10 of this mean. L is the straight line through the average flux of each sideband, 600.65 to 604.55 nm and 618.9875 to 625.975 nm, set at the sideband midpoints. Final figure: 0.04 mag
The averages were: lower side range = 12.8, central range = 12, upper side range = 12.2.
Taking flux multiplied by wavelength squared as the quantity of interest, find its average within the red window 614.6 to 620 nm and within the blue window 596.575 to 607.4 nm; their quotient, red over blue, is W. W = 0.98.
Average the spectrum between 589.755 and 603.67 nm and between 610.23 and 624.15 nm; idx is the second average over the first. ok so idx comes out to 0.95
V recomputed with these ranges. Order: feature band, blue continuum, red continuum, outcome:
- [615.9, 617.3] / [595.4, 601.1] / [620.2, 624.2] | 0.14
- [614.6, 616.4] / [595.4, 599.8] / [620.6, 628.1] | 0.06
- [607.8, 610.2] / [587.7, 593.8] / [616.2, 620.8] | -0.05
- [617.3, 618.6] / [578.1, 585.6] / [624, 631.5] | -0.01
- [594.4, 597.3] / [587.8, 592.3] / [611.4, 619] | -0.11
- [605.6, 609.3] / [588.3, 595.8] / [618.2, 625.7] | -0.06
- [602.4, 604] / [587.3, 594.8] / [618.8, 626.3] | -0.09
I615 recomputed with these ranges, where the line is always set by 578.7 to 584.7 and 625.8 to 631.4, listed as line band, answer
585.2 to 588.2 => 0.02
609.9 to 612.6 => 0.02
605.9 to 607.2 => -0.03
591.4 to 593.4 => -0.01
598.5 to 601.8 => -0.01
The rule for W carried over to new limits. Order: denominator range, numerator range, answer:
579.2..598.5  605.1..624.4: 1.07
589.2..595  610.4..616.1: 1.07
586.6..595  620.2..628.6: 1.13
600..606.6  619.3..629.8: 1.02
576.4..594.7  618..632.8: 1.12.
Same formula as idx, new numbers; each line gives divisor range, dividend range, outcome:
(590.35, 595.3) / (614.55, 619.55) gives 0.93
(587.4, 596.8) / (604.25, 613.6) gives 1.04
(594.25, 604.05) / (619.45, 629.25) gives 0.95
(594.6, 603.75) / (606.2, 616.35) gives 0.97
